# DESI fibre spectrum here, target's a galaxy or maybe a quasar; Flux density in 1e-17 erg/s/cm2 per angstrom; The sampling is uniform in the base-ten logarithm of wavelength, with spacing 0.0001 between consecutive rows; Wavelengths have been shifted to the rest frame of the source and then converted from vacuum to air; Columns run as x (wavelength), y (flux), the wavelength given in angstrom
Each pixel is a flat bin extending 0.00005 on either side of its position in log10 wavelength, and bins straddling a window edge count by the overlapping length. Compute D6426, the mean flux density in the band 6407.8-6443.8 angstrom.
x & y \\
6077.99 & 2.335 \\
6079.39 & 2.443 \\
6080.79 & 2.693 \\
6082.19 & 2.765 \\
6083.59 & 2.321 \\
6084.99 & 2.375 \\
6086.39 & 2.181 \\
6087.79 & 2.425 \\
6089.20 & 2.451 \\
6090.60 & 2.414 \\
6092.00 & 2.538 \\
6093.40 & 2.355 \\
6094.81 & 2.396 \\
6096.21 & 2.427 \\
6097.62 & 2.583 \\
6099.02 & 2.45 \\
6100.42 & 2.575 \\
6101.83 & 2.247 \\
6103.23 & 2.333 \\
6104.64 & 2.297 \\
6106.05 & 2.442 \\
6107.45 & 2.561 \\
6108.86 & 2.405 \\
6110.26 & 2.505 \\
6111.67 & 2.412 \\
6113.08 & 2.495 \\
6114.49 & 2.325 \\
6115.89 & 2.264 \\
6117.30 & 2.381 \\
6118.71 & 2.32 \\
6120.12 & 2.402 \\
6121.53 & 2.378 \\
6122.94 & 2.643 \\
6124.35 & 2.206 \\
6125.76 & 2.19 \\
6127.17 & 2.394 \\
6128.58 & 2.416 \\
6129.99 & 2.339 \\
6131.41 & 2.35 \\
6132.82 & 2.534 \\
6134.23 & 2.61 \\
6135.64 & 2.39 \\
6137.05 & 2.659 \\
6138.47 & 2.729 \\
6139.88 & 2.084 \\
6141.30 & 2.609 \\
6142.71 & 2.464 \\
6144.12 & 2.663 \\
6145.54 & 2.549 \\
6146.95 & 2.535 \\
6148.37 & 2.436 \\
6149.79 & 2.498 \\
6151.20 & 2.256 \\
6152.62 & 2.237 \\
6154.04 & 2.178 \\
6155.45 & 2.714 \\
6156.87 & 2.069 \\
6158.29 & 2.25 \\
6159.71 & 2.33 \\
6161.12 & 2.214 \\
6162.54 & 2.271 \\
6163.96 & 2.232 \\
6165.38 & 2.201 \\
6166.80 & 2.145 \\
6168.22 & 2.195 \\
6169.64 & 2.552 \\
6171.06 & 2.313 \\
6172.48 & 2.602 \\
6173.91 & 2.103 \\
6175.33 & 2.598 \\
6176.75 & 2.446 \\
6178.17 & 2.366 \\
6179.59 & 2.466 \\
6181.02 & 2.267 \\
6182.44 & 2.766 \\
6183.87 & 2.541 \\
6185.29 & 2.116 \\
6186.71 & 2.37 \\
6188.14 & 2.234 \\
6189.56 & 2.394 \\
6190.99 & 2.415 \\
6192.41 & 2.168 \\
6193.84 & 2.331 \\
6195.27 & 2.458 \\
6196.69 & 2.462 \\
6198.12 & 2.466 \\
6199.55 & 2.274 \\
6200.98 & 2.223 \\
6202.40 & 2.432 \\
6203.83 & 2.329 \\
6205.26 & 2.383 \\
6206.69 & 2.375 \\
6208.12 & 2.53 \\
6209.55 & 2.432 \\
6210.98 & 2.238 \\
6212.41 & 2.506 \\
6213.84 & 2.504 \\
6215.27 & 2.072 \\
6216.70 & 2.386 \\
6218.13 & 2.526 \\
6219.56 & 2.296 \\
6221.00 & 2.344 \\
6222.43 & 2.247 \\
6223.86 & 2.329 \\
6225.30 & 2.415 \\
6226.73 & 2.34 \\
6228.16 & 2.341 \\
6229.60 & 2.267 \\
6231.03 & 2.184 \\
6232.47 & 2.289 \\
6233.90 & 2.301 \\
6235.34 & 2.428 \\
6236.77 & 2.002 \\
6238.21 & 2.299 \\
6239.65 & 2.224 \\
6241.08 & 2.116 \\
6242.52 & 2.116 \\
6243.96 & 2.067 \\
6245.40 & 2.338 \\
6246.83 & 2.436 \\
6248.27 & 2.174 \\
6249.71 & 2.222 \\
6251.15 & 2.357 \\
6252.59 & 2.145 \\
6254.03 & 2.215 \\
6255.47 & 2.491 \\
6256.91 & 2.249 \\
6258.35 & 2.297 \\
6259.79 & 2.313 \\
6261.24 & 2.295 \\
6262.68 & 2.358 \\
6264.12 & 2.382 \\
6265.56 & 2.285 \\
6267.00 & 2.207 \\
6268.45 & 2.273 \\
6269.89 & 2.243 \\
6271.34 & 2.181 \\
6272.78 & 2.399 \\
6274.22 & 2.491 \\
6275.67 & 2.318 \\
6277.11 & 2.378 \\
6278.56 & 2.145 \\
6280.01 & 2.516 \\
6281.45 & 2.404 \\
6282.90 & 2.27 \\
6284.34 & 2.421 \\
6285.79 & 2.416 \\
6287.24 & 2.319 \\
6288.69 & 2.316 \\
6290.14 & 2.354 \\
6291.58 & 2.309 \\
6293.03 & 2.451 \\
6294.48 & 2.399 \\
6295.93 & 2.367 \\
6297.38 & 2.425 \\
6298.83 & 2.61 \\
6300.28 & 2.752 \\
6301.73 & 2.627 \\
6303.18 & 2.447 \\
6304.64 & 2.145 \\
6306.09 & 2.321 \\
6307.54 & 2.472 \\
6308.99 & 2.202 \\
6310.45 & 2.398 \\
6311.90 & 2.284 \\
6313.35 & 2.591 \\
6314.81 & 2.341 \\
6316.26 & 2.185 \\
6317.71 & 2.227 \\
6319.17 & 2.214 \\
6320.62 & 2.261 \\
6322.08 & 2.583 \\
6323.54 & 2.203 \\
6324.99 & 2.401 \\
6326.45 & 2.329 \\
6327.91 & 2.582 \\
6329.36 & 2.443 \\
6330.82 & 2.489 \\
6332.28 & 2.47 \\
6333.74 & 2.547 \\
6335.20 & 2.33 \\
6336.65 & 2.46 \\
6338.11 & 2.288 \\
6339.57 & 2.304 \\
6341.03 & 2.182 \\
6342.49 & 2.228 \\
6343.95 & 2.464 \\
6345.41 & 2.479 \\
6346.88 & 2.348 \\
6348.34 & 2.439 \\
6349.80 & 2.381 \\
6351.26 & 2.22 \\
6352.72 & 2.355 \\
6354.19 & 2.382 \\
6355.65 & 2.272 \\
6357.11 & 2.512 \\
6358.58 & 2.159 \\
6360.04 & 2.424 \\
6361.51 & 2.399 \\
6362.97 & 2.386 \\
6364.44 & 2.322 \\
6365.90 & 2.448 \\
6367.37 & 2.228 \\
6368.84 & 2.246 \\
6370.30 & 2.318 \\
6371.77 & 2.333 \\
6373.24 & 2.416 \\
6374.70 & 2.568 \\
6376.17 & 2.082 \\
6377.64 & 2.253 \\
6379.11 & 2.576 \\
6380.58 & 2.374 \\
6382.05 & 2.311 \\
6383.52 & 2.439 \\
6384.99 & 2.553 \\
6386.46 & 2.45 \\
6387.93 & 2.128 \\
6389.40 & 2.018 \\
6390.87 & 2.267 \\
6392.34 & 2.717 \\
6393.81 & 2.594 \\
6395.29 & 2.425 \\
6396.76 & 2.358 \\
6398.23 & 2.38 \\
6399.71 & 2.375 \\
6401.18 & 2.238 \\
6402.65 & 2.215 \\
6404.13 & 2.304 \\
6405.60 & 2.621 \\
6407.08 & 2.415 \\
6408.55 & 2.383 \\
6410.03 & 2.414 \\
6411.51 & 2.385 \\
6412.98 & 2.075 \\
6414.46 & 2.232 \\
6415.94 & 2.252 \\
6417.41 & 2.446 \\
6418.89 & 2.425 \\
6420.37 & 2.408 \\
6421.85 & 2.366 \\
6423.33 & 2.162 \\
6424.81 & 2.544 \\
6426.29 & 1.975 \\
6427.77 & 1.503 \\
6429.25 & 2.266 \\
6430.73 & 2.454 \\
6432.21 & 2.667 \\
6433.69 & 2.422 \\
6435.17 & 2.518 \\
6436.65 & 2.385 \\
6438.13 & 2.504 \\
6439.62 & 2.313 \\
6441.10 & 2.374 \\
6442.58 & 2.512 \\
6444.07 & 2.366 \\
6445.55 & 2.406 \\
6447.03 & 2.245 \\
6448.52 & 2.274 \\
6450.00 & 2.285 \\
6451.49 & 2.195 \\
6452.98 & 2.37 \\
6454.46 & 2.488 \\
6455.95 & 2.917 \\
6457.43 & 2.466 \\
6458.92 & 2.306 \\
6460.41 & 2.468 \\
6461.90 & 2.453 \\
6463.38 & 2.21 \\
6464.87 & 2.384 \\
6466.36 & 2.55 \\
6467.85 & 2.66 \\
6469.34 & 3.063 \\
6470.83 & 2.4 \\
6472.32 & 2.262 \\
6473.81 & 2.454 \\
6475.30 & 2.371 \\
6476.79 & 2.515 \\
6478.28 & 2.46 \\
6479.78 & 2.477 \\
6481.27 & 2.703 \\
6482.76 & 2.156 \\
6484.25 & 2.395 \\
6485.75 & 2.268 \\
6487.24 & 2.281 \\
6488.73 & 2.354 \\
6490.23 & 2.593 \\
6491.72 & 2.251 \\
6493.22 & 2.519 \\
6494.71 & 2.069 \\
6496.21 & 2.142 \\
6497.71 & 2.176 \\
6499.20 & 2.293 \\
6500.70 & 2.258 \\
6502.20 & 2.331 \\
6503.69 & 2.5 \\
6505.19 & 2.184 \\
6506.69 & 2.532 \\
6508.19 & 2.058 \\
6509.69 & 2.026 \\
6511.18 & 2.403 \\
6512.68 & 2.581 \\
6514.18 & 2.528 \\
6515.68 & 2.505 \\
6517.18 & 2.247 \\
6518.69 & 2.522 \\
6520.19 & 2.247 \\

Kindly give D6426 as 2.33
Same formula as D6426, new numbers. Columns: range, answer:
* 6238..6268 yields 2.27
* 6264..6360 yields 2.37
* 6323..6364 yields 2.37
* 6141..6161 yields 2.4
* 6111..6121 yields 2.37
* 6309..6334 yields 2.38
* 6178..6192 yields 2.39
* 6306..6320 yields 2.32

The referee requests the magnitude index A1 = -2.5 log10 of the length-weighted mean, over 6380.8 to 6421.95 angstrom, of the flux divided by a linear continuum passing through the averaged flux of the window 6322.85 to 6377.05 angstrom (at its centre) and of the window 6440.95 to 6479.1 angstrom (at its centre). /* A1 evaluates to 0.02 mag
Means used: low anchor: 2.36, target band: 2.36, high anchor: 2.44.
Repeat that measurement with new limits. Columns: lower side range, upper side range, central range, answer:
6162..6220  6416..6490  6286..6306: -0.02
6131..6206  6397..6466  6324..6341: -0.02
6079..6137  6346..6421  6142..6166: 0.02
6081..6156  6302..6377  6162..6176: 0.04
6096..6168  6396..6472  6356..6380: 0.01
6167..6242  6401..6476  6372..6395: 0.00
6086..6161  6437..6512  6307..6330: 0.02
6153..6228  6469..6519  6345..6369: 0.00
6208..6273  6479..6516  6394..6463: -0.01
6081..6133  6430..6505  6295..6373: 0.02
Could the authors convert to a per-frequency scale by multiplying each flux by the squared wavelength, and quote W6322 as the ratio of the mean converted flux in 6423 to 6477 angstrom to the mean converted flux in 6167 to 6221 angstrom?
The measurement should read 1.1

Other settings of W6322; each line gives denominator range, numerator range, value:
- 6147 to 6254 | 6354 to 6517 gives 1.10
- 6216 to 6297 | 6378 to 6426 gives 1.07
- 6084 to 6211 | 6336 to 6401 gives 1.06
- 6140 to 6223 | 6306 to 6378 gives 1.05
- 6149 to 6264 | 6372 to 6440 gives 1.08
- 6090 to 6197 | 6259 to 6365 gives 1.04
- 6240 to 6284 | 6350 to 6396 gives 1.07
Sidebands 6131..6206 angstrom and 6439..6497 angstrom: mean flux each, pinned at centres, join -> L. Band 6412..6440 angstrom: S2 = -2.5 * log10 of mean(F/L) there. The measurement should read 0.04 mag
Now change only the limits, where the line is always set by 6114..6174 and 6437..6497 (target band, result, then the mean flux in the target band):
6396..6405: 0.04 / 2.32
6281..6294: 0.01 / 2.36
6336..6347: 0.03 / 2.34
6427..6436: 0.05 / 2.31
